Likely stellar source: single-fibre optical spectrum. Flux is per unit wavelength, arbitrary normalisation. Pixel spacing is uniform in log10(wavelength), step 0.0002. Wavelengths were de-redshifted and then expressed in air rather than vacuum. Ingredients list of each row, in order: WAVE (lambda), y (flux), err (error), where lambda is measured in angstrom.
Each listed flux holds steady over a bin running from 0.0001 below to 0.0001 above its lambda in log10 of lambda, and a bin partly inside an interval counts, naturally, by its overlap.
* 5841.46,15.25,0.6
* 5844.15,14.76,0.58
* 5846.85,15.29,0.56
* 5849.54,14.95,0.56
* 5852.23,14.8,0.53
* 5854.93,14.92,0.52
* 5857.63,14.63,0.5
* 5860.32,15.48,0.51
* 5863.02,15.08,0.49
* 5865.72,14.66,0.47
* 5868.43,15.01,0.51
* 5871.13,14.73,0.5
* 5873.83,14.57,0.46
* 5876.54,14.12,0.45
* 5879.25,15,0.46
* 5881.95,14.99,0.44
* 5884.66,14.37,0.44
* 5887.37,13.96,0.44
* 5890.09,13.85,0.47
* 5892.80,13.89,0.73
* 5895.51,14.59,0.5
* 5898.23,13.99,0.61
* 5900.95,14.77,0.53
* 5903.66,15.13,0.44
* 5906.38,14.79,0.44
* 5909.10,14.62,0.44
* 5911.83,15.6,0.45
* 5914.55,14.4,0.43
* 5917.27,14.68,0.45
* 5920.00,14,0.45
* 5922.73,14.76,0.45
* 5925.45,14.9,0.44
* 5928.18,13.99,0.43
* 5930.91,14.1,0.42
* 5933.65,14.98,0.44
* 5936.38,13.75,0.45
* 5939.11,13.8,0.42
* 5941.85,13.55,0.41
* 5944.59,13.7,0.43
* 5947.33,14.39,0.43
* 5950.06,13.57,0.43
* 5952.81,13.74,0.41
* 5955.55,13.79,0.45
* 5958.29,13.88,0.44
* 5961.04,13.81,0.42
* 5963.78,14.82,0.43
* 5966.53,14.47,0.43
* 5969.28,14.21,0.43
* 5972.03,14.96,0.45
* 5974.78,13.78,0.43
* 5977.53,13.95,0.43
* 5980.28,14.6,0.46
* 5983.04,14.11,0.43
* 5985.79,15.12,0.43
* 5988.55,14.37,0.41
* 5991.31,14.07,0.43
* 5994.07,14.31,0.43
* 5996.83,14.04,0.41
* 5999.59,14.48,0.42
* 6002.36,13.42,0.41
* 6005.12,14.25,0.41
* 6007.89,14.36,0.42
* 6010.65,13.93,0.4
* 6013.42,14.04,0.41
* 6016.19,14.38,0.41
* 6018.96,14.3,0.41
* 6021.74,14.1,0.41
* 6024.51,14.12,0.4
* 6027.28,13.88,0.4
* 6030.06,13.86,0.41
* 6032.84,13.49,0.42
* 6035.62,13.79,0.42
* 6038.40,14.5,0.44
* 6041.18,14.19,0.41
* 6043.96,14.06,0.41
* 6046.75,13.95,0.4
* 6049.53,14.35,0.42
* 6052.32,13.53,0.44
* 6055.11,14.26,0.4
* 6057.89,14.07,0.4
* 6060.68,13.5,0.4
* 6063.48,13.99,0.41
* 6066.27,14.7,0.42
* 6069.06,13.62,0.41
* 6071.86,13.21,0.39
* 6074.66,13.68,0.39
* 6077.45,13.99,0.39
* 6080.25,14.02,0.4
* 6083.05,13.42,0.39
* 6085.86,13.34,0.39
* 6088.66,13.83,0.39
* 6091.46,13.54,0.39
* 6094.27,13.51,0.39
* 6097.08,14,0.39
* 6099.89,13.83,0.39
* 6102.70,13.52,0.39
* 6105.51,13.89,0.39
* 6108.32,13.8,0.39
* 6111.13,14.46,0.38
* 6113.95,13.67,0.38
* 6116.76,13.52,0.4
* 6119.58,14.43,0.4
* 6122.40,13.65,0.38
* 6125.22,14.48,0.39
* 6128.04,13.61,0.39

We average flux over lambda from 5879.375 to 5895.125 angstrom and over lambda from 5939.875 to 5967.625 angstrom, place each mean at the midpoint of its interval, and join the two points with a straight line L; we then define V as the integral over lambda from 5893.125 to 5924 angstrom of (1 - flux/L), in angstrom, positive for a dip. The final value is -1.0 angstrom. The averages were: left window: 14.3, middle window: 14.6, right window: 14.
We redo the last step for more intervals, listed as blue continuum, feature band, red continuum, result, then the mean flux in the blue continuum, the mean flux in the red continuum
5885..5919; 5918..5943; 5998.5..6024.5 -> 0.3 angstrom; 14.5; 14.1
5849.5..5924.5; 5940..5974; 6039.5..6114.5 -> 0.7 angstrom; 14.7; 13.9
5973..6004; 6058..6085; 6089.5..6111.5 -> 0.2 angstrom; 14.2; 13.8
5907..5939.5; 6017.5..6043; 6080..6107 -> -0.1 angstrom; 14.5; 13.7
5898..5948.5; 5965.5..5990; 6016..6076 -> -0.3 angstrom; 14.4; 14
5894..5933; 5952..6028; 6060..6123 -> 0.3 angstrom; 14.6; 13.8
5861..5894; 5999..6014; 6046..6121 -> 0.0 angstrom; 14.5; 13.8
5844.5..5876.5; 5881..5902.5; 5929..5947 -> 0.3 angstrom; 14.9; 14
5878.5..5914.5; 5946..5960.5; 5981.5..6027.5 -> 0.5 angstrom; 14.6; 14.2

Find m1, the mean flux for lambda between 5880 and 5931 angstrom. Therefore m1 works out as 14.5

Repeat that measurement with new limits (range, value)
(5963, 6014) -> 14.3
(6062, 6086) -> 13.8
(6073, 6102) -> 13.7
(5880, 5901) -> 14.3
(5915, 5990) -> 14.2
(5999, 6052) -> 14.1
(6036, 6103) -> 13.9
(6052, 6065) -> 13.9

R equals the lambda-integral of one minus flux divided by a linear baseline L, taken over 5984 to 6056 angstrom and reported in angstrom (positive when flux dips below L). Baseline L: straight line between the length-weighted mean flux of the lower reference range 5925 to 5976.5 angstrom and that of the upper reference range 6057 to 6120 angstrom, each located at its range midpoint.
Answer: -0.9 angstrom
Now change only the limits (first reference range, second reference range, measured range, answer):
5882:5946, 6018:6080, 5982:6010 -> -0.25 angstrom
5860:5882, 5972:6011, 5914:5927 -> 0.02 angstrom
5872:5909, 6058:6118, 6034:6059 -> -0.28 angstrom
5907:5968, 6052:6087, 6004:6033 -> -0.23 angstrom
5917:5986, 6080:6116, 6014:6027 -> -0.19 angstrom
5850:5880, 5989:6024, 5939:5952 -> 0.57 angstrom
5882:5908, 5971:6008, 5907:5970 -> 0.42 angstrom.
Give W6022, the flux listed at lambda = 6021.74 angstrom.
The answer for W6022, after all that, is 14.1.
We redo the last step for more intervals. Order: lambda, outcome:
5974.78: 13.78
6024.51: 14.12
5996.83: 14.04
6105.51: 13.89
